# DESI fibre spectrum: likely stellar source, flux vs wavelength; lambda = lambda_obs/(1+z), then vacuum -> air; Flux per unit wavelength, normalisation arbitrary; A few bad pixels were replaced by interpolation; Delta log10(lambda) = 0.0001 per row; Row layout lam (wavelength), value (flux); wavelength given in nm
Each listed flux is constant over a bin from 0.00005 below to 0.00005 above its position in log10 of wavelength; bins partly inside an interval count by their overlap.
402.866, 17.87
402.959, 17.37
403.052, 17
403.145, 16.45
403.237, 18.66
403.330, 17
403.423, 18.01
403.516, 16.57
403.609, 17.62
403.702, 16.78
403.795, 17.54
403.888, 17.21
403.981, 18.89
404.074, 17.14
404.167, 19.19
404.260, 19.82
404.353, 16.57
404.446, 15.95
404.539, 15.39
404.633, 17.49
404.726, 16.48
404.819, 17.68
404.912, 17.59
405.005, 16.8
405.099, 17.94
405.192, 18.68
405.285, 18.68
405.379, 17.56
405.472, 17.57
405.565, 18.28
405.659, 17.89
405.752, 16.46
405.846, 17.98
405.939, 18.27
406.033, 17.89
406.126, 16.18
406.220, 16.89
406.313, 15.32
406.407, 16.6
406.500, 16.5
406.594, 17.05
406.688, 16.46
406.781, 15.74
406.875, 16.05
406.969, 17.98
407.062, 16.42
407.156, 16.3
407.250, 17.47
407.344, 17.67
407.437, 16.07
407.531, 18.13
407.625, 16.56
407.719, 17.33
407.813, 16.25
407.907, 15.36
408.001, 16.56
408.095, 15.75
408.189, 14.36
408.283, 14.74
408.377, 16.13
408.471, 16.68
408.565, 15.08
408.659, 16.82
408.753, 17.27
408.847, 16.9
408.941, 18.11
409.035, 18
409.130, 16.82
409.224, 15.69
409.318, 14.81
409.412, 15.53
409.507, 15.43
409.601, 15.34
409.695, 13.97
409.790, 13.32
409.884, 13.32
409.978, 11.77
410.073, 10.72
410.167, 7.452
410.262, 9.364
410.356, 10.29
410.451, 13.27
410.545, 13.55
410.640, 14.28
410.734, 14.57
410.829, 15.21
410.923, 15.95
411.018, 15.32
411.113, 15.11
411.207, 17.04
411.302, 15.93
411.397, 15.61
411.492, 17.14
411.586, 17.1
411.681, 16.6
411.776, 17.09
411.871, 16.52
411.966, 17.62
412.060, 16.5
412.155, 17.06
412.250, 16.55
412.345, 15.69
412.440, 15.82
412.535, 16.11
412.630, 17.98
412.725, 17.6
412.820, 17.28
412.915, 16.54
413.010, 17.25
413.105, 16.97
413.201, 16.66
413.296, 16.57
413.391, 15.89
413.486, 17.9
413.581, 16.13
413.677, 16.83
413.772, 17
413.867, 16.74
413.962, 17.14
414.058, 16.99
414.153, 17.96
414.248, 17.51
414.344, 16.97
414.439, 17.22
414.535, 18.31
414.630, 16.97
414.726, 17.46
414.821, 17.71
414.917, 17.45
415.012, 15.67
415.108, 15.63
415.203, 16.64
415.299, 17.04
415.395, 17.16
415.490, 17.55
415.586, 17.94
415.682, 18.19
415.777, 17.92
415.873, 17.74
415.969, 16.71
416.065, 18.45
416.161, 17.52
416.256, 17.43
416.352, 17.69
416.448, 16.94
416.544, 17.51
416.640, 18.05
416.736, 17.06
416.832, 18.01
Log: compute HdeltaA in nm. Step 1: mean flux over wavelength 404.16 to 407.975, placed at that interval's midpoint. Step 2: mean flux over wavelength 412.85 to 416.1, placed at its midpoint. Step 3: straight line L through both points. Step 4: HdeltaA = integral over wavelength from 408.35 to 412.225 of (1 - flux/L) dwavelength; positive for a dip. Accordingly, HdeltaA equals 0.45 nm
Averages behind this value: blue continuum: 17.1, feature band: 15.1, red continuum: 17.1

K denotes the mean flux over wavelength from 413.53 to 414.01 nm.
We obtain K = 16.8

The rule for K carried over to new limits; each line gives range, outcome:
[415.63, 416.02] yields 17.6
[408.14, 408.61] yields 15.4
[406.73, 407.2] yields 16.5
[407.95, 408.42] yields 15.5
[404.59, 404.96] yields 17.3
